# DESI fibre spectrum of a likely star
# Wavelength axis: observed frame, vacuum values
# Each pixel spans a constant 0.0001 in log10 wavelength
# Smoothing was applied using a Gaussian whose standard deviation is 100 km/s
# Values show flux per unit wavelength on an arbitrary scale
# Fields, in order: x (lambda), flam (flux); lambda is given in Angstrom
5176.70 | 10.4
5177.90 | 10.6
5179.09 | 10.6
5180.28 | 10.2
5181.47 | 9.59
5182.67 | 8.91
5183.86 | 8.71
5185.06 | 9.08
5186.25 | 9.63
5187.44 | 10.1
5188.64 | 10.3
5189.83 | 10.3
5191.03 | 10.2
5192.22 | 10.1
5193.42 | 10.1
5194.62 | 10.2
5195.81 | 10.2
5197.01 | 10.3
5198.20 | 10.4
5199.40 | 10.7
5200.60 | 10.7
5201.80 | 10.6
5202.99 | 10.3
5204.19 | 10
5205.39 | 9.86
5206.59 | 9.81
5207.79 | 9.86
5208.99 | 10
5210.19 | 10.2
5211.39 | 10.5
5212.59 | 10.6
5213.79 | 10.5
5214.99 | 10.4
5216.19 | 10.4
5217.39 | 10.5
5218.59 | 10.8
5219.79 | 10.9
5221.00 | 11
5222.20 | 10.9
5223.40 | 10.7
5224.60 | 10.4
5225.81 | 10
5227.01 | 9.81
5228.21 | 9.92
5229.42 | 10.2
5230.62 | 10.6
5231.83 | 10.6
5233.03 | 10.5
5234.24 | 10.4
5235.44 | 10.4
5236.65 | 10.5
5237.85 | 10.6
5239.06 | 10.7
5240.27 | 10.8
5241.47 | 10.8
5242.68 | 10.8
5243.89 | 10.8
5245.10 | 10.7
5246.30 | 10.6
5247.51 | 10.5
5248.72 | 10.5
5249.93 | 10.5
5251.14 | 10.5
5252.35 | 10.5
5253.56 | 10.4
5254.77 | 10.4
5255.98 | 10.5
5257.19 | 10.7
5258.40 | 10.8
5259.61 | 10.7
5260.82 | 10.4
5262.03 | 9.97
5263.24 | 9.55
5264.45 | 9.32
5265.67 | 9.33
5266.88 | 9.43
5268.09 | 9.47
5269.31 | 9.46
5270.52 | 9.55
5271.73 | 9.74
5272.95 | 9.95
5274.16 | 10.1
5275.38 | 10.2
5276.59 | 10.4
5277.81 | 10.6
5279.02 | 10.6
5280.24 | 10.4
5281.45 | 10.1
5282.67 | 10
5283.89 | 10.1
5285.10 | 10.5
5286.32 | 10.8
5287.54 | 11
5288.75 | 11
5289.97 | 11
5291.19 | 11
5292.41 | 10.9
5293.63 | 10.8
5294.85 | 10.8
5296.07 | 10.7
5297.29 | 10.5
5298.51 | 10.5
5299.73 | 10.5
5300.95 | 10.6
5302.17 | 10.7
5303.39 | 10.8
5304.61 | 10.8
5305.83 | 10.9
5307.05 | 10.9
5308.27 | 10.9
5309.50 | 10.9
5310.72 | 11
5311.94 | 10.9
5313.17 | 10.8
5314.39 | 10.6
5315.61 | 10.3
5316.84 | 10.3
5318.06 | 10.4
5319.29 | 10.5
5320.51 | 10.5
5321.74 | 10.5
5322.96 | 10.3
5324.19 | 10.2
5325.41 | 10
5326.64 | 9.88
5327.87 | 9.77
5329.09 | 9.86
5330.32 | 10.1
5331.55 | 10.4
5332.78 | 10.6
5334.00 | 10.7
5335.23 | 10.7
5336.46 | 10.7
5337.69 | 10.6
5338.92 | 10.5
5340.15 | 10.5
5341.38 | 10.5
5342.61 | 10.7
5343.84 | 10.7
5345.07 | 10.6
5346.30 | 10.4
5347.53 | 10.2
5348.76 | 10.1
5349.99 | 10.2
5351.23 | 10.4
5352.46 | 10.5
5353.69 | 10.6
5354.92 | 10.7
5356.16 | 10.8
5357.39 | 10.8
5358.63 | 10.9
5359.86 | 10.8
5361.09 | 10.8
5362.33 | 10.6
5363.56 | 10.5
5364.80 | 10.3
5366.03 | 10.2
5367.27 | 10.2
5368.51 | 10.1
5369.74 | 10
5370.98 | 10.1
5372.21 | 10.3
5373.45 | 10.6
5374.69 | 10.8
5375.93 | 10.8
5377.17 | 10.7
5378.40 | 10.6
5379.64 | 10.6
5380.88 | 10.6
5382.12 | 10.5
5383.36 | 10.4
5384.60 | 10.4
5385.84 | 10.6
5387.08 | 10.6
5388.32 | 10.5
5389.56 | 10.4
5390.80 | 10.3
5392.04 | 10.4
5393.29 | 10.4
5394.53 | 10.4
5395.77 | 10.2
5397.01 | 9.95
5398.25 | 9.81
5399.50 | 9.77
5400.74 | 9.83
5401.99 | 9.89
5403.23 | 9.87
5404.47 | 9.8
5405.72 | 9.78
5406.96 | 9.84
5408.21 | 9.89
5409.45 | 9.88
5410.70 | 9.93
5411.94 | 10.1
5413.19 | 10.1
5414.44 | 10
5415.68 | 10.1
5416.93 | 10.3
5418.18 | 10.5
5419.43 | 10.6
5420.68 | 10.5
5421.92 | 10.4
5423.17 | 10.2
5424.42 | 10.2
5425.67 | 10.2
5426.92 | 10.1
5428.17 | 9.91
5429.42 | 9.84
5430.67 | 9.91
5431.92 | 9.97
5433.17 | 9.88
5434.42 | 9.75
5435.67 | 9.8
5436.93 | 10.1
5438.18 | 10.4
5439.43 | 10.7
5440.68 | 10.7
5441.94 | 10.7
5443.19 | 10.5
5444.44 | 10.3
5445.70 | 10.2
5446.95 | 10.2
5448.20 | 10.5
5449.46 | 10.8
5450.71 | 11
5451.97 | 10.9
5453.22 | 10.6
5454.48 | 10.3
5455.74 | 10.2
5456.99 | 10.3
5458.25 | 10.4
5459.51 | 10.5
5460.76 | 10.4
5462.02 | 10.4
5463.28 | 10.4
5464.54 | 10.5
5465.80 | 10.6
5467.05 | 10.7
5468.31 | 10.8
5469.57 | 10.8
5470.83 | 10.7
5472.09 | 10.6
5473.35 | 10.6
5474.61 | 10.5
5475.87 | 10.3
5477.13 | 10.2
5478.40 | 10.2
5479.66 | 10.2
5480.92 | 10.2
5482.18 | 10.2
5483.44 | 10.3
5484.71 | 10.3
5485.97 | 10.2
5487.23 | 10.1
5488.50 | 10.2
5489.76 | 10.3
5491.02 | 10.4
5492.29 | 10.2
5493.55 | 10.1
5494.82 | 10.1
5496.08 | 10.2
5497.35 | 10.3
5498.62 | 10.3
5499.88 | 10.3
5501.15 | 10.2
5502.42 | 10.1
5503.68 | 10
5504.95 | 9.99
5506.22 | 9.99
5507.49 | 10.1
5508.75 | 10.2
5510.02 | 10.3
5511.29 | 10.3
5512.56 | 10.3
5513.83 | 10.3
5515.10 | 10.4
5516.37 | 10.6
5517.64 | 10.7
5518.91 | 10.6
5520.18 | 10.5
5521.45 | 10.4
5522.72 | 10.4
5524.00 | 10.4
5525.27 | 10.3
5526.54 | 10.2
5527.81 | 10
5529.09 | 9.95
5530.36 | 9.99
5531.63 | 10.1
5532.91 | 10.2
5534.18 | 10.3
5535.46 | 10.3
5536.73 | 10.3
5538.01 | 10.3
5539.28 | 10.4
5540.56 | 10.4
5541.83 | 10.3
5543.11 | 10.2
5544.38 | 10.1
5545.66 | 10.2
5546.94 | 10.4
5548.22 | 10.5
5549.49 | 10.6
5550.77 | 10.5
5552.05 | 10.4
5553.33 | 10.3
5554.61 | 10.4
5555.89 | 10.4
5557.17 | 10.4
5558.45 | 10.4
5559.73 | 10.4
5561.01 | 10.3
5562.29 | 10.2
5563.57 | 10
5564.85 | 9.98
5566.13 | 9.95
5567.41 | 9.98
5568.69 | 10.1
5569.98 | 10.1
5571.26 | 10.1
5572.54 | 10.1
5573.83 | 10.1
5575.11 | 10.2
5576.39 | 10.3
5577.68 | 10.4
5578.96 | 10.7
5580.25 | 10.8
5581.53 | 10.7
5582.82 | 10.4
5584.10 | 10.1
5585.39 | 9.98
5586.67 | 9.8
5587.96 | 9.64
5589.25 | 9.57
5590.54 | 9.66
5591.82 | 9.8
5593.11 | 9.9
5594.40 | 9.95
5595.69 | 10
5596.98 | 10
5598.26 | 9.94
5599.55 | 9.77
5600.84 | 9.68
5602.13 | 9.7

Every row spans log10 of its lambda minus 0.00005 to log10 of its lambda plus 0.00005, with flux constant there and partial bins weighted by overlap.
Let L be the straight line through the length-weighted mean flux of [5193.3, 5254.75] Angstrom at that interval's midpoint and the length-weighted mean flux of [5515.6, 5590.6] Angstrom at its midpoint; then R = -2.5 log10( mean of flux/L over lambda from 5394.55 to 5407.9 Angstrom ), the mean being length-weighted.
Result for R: 0.048 mag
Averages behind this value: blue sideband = 10.4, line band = 9.9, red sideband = 10.3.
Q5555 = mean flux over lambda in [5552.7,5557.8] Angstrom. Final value 10.4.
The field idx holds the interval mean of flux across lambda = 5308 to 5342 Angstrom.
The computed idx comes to 10.5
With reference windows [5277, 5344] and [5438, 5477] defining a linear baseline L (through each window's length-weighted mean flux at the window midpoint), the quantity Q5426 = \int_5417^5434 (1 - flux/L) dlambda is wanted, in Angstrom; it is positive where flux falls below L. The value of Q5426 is 0.6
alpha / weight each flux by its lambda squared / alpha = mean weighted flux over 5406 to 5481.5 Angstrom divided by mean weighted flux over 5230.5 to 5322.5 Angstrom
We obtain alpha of 1.05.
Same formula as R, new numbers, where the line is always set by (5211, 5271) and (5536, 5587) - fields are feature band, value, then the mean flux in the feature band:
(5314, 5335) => 0.006 mag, 10.3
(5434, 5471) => -0.016 mag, 10.5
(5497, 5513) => 0.013 mag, 10.2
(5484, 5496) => 0.010 mag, 10.2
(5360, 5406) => 0.001 mag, 10.3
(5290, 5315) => -0.043 mag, 10.8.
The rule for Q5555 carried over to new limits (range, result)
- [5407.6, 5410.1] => 9.89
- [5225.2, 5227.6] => 9.89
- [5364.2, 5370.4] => 10.2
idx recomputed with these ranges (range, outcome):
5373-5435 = 10.2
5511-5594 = 10.2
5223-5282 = 10.3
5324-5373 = 10.4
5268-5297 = 10.4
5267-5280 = 9.99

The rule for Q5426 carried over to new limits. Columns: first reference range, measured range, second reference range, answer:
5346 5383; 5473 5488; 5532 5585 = 0.2 Angstrom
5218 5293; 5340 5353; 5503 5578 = -0.1 Angstrom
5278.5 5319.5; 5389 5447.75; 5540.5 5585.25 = 2.0 Angstrom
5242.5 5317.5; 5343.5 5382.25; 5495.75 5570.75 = -0.4 Angstrom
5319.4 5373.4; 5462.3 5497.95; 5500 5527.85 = -0.2 Angstrom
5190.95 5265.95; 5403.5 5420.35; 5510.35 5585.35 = 0.4 Angstrom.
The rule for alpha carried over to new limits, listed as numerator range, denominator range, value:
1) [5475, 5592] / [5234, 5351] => 1.07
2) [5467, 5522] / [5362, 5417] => 1.05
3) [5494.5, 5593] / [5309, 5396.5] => 1.05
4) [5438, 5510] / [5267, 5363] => 1.05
